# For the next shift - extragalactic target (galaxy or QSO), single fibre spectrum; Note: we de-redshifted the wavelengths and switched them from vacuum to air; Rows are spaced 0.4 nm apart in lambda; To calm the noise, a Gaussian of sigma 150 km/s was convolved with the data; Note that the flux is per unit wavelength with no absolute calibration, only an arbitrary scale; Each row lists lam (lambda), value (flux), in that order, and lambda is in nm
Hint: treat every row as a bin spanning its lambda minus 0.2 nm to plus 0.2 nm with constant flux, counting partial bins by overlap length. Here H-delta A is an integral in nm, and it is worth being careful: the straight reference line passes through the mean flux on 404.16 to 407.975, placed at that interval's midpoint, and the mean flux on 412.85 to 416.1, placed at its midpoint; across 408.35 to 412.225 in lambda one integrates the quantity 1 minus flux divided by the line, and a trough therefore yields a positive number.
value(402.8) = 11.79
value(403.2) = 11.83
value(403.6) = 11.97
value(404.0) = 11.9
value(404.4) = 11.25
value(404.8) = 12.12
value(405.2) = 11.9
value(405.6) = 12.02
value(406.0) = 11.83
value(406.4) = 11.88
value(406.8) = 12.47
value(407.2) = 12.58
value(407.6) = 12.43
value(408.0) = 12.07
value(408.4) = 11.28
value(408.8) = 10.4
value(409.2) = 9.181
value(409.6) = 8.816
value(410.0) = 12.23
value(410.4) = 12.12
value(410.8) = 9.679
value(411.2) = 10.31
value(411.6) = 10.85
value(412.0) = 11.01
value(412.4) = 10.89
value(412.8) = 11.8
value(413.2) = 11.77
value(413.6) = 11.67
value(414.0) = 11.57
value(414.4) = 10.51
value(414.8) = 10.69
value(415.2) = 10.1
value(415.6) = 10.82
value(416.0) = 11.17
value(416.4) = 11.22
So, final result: 0.33 nm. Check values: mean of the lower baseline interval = 12.1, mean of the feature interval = 10.6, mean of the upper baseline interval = 11.1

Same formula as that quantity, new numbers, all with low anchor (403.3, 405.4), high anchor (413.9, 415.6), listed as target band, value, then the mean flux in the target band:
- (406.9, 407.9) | -0.08 nm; 12.5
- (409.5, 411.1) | 0.05 nm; 10.8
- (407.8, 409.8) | 0.18 nm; 10.3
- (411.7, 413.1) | -0.04 nm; 11.2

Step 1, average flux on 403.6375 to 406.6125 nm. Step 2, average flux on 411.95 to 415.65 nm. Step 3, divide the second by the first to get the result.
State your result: 0.94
